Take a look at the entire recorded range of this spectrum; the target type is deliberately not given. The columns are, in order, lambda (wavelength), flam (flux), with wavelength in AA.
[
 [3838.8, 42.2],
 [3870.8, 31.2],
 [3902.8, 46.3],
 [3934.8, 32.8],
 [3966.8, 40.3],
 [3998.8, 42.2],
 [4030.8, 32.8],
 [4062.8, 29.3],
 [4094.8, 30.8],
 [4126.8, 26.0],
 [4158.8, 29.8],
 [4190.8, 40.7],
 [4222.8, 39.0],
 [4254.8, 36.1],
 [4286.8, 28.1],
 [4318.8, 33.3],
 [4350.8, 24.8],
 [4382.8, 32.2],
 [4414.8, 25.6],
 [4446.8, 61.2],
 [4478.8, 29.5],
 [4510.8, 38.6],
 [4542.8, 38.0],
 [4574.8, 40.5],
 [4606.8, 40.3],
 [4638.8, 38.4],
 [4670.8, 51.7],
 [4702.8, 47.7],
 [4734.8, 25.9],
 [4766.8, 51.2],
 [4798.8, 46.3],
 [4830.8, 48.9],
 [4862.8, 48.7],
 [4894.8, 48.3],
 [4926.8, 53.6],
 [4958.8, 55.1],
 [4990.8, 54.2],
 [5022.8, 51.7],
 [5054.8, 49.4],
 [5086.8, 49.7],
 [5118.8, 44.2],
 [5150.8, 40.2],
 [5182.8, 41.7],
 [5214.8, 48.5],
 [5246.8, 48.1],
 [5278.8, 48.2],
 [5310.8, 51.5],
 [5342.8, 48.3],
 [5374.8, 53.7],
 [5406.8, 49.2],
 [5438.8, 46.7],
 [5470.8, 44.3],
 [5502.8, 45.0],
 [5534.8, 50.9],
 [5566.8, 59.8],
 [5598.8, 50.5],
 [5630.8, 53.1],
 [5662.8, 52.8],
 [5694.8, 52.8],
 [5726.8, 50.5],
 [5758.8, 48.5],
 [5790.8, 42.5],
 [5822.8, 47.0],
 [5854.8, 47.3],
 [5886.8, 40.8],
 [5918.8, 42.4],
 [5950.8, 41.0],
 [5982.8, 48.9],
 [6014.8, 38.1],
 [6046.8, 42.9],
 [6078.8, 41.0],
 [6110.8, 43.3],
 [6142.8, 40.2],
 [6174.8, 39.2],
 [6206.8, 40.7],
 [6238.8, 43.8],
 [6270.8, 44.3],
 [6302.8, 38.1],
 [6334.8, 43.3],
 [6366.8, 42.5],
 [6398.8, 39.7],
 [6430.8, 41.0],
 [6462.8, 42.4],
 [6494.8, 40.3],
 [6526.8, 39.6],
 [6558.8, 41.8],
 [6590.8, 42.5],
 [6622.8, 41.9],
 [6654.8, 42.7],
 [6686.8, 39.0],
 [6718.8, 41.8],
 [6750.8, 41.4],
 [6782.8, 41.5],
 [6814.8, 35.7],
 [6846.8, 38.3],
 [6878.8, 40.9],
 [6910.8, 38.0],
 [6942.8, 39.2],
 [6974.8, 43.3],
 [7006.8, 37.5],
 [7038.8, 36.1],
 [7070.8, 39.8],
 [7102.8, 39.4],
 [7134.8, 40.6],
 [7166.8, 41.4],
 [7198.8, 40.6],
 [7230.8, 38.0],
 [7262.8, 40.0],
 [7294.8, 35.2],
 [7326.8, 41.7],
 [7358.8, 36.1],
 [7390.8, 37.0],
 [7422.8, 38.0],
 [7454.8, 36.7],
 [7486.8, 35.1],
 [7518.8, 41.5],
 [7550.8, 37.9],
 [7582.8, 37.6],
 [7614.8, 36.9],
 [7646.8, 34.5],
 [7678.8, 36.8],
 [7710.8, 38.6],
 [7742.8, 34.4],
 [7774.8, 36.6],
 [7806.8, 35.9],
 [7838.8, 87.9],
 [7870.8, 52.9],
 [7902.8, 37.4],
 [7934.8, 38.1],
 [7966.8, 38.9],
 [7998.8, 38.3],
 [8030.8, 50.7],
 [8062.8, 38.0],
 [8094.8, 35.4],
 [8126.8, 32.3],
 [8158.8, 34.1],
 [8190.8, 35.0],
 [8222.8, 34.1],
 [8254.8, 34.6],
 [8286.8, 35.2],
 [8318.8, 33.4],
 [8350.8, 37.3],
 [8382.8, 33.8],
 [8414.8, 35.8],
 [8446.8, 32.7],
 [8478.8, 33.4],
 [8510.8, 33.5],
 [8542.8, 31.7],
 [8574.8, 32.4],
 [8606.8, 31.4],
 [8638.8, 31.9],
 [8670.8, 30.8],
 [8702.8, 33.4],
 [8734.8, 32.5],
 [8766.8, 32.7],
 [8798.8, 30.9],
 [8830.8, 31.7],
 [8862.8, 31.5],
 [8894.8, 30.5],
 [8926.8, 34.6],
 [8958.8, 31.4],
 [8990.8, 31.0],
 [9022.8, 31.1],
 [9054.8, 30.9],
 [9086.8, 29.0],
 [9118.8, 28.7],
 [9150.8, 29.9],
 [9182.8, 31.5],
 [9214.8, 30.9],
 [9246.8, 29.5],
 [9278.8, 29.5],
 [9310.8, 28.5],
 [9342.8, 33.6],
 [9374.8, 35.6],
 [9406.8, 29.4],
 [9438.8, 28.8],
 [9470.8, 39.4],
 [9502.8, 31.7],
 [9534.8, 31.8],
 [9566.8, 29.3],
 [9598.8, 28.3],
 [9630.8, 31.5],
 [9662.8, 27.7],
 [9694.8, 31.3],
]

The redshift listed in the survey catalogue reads 0.19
